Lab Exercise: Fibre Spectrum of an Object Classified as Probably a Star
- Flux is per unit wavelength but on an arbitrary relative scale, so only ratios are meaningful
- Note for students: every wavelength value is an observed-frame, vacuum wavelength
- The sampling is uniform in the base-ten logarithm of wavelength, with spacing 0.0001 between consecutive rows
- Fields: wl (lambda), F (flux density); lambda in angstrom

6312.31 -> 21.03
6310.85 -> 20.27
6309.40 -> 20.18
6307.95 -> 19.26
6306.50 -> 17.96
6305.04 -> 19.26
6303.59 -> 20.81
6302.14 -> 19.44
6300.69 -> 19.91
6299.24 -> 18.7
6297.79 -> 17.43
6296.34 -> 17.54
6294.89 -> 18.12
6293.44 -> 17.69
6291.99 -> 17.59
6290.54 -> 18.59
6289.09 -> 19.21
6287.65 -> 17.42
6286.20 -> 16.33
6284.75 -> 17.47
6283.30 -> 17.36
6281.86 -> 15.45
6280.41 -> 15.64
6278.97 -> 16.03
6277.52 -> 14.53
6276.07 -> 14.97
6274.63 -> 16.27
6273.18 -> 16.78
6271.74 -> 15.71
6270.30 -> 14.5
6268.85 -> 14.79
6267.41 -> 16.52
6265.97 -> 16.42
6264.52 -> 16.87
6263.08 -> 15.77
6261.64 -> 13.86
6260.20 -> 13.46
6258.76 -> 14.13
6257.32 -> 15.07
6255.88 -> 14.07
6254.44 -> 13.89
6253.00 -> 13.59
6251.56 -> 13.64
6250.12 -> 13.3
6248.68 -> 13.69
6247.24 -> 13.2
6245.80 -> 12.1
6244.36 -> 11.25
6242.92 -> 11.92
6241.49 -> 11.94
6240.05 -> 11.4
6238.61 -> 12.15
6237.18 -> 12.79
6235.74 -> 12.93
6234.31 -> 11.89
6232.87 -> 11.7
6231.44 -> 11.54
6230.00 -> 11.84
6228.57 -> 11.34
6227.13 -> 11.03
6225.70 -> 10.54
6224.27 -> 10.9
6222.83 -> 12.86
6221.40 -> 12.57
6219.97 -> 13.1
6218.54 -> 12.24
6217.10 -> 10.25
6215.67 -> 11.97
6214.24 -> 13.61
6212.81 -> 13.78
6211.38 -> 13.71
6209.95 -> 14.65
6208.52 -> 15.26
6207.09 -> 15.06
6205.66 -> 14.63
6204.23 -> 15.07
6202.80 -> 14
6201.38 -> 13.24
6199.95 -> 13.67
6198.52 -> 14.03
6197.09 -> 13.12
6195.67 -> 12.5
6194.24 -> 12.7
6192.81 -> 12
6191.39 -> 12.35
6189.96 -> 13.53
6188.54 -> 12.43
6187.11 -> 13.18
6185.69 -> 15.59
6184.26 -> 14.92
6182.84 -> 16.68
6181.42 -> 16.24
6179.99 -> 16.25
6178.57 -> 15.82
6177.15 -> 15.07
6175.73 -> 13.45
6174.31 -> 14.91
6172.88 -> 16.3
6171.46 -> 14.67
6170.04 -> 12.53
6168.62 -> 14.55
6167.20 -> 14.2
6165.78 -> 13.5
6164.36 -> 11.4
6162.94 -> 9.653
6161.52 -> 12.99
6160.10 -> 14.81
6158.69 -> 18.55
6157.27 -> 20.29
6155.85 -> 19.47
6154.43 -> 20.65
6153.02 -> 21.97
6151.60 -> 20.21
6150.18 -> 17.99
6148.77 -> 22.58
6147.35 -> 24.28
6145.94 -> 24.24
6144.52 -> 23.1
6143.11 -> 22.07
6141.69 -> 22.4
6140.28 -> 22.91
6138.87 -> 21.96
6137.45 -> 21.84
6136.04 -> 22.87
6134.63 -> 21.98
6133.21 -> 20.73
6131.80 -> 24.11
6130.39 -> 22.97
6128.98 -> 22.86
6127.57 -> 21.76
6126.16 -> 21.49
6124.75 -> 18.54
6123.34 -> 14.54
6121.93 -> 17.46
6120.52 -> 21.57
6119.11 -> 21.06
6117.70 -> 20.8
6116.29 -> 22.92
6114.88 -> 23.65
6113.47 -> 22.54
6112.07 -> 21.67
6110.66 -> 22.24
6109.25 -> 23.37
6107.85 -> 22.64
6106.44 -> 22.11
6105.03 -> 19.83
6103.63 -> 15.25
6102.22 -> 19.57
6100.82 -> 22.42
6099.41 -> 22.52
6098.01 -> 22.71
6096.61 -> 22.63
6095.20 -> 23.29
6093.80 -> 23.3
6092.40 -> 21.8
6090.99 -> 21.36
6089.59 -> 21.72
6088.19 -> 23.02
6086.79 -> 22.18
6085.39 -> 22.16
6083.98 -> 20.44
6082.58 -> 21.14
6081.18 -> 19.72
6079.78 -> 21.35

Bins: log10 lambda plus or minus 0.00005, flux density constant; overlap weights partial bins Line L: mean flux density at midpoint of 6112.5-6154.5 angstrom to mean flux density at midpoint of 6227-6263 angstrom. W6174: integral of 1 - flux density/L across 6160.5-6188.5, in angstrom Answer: 6.2 angstrom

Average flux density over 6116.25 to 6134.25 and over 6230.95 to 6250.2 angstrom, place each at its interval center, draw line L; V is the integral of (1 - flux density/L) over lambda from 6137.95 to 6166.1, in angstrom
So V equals -0.68 angstrom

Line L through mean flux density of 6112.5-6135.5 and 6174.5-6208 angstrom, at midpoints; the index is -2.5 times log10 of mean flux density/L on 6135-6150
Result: -0.18 mag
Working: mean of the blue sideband 21.2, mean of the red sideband 14.2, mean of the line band 22.6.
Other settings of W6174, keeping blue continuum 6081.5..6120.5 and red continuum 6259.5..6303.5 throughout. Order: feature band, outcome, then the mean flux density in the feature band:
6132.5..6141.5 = -0.57 angstrom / 22.1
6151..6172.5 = 4.45 angstrom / 15.9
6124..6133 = -0.37 angstrom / 21.9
